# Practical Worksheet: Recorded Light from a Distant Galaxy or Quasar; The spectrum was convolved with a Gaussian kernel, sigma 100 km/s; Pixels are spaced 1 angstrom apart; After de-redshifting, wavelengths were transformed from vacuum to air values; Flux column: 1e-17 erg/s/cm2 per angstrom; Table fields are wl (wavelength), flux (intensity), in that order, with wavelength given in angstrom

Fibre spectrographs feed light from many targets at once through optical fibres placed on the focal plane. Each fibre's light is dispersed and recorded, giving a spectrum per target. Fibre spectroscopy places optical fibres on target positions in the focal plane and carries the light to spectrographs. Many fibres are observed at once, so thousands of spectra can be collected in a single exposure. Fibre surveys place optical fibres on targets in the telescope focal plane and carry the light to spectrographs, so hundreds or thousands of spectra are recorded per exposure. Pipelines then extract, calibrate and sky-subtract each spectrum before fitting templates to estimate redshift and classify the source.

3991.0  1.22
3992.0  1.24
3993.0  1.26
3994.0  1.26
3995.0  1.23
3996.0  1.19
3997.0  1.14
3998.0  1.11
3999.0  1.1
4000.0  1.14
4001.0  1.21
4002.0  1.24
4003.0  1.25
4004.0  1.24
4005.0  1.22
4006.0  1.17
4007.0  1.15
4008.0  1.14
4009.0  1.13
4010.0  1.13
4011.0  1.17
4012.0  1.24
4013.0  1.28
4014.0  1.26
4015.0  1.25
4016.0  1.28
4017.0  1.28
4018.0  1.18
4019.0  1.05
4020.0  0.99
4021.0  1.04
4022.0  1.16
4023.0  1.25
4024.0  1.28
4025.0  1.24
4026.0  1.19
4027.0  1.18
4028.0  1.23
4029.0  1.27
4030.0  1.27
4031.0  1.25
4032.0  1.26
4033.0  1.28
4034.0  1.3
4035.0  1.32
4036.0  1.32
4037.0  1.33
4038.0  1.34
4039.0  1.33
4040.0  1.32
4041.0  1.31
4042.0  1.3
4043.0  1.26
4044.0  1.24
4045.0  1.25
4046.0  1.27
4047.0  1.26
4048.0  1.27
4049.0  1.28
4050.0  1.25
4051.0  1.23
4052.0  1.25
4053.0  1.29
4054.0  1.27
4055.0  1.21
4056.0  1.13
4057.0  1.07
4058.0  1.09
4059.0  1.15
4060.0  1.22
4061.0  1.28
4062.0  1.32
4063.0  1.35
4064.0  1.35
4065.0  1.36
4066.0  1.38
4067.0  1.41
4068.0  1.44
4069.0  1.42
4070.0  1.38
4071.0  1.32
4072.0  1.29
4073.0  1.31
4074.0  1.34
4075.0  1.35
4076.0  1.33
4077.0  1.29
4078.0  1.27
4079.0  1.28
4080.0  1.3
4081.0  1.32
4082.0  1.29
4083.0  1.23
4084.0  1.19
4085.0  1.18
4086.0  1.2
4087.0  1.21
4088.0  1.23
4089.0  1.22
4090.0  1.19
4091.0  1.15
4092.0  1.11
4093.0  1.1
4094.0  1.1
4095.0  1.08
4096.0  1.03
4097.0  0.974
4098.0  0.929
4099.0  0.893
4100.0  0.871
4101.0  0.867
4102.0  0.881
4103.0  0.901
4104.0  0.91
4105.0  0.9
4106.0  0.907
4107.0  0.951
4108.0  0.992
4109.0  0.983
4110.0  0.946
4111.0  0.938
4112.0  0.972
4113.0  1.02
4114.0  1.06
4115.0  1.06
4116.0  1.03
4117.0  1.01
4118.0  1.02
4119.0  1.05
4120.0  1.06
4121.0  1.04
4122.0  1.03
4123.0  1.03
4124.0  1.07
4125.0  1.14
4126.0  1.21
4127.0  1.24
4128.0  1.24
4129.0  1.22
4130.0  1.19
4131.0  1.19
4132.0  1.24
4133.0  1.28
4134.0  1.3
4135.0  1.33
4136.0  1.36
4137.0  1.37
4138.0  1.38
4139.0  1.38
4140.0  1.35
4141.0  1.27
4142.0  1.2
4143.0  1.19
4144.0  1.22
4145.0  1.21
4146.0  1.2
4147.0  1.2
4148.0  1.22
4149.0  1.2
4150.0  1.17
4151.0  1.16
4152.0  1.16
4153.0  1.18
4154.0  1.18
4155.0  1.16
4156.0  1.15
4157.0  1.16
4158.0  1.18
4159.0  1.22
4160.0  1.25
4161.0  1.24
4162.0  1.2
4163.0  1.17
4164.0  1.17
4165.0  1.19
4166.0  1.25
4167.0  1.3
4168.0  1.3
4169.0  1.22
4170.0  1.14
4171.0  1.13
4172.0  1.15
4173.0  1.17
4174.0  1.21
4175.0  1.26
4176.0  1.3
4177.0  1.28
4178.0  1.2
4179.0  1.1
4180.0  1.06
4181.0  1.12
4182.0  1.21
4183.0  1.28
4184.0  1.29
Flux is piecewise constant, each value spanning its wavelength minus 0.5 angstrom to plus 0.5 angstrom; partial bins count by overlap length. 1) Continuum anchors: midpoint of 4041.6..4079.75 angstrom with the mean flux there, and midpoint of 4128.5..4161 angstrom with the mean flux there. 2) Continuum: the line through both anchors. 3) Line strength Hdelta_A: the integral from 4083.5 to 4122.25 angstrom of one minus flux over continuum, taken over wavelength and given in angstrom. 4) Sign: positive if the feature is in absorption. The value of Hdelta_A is 7.0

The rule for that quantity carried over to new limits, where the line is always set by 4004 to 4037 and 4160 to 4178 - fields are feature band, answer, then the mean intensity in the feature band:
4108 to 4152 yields 2.02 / 1.16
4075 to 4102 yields 1.53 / 1.15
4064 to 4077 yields -1.53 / 1.36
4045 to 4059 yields -0.06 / 1.22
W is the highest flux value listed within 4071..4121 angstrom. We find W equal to 1.35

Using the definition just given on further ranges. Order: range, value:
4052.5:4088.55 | 1.44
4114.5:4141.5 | 1.38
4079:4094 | 1.32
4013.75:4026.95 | 1.28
